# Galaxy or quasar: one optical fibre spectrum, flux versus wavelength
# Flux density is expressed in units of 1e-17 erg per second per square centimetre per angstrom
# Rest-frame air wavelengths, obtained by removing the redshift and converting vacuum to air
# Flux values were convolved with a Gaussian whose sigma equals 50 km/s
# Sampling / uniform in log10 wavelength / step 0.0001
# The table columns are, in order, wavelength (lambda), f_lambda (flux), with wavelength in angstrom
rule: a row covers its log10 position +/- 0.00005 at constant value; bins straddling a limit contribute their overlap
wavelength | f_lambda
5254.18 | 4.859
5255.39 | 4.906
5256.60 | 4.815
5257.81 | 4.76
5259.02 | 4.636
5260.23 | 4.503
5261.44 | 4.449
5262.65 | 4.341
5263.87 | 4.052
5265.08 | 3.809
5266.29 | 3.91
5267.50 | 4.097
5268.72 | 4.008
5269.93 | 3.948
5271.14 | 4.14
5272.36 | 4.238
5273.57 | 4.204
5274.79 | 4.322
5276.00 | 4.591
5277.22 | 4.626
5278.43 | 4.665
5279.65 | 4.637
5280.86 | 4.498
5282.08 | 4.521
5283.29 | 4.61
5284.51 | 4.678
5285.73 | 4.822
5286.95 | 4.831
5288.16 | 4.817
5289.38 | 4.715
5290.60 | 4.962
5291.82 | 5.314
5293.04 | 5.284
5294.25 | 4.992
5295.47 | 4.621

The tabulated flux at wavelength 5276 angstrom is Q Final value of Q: 4.591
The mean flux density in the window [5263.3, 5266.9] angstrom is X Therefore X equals 3.93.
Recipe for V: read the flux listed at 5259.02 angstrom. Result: 4.636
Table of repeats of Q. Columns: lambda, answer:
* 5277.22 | 4.626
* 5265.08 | 3.809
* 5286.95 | 4.831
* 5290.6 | 4.962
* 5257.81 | 4.76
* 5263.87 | 4.052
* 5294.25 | 4.992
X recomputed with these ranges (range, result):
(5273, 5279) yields 4.48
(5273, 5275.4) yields 4.26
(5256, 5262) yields 4.64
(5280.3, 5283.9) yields 4.54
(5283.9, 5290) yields 4.77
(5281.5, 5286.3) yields 4.66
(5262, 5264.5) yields 4.19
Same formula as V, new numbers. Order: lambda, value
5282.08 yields 4.521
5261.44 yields 4.449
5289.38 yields 4.715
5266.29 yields 3.91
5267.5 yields 4.097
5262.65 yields 4.341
